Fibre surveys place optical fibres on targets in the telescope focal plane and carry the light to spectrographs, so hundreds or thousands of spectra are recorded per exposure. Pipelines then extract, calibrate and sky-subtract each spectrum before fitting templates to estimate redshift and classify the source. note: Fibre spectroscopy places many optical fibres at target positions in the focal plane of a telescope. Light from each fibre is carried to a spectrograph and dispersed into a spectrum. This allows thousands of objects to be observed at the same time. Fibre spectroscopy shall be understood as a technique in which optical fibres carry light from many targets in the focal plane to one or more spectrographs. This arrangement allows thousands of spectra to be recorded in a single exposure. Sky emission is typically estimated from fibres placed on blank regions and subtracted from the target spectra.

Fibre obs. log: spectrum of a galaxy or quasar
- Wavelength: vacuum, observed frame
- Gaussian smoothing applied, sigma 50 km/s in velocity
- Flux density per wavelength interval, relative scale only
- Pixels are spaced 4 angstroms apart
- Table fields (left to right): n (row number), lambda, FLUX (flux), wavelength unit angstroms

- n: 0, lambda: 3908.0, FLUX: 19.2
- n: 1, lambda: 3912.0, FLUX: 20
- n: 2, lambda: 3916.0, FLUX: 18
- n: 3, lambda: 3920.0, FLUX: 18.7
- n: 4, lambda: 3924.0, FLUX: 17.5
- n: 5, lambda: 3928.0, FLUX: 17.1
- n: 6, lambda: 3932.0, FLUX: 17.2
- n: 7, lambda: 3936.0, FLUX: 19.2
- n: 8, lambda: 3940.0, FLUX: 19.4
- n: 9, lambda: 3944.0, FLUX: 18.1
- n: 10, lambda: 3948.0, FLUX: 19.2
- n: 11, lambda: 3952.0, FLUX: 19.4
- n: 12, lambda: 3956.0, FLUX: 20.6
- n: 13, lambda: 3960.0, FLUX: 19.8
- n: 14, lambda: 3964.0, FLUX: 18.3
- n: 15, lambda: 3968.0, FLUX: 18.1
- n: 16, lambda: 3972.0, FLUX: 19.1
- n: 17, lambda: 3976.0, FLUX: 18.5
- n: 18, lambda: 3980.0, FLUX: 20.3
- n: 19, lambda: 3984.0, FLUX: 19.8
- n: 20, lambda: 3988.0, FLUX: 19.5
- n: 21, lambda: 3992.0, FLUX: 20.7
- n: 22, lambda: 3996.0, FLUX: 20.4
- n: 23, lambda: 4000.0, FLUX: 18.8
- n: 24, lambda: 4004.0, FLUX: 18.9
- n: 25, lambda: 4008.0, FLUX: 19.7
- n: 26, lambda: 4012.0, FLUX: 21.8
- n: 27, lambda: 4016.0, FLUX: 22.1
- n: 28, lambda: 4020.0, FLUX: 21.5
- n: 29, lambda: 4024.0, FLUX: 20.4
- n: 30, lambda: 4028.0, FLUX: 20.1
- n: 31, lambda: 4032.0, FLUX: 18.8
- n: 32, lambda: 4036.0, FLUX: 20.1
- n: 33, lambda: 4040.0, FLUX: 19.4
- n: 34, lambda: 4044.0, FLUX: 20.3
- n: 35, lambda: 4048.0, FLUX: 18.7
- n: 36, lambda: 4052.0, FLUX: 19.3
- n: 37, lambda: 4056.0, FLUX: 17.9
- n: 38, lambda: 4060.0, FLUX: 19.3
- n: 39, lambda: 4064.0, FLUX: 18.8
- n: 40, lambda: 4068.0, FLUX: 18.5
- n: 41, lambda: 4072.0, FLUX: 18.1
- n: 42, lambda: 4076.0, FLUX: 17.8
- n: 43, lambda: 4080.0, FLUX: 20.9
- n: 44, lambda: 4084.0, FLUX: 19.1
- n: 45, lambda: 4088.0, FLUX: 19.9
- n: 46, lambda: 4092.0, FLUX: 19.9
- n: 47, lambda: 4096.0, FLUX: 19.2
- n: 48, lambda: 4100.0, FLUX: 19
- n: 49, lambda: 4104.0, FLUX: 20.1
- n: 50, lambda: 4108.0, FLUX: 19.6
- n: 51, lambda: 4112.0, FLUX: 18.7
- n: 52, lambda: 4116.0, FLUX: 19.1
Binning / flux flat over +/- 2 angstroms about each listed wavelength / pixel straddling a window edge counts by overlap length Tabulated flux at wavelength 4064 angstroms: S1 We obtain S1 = 18.8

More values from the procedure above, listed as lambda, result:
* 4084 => 19.1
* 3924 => 17.5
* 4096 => 19.2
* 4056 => 17.9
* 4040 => 19.4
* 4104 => 20.1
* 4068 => 18.5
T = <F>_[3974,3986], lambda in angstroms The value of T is 19.5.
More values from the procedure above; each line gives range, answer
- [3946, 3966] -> 19.5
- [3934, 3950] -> 19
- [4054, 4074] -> 18.5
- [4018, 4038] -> 20.2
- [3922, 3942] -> 18.1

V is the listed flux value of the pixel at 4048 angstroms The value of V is 18.7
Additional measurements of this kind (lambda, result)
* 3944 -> 18.1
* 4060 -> 19.3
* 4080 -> 20.9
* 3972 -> 19.1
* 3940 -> 19.4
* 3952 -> 19.4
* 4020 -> 21.5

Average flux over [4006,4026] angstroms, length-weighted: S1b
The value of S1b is 21.1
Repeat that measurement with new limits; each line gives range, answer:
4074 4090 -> 19.4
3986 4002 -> 19.9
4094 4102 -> 19.1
